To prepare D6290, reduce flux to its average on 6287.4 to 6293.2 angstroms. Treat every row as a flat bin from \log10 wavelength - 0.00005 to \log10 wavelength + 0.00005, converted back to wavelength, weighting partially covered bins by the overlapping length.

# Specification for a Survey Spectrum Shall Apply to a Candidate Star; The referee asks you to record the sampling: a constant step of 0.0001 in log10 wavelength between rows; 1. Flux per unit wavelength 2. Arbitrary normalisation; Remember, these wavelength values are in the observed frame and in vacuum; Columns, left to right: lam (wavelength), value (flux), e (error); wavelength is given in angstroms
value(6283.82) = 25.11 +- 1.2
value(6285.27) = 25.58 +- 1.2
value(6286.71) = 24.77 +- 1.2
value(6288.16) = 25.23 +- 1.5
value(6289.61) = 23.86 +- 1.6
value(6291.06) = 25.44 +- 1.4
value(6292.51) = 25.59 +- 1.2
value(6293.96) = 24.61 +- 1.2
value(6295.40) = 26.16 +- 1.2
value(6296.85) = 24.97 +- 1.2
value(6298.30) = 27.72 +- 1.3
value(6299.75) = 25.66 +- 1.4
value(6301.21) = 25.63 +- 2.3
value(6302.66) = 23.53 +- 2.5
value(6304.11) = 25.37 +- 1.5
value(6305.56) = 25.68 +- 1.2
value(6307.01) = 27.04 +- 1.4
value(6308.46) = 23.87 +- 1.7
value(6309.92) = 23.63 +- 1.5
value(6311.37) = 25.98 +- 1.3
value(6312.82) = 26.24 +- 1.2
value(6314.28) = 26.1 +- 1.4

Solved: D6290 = 25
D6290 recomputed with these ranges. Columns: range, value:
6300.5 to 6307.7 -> 25.5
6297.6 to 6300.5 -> 26.6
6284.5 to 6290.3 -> 24.9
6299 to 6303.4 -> 24.9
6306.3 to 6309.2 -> 25.4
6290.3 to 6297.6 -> 25.4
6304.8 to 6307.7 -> 26.4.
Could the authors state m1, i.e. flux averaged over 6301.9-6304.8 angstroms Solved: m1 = 24.5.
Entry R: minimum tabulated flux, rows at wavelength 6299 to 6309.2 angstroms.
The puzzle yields 23.53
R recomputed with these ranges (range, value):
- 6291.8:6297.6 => 24.61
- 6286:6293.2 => 23.86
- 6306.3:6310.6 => 23.63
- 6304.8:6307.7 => 25.68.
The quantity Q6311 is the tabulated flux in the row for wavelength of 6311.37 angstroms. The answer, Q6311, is 25.98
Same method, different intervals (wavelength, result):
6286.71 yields 24.77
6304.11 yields 25.37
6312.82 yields 26.24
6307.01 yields 27.04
